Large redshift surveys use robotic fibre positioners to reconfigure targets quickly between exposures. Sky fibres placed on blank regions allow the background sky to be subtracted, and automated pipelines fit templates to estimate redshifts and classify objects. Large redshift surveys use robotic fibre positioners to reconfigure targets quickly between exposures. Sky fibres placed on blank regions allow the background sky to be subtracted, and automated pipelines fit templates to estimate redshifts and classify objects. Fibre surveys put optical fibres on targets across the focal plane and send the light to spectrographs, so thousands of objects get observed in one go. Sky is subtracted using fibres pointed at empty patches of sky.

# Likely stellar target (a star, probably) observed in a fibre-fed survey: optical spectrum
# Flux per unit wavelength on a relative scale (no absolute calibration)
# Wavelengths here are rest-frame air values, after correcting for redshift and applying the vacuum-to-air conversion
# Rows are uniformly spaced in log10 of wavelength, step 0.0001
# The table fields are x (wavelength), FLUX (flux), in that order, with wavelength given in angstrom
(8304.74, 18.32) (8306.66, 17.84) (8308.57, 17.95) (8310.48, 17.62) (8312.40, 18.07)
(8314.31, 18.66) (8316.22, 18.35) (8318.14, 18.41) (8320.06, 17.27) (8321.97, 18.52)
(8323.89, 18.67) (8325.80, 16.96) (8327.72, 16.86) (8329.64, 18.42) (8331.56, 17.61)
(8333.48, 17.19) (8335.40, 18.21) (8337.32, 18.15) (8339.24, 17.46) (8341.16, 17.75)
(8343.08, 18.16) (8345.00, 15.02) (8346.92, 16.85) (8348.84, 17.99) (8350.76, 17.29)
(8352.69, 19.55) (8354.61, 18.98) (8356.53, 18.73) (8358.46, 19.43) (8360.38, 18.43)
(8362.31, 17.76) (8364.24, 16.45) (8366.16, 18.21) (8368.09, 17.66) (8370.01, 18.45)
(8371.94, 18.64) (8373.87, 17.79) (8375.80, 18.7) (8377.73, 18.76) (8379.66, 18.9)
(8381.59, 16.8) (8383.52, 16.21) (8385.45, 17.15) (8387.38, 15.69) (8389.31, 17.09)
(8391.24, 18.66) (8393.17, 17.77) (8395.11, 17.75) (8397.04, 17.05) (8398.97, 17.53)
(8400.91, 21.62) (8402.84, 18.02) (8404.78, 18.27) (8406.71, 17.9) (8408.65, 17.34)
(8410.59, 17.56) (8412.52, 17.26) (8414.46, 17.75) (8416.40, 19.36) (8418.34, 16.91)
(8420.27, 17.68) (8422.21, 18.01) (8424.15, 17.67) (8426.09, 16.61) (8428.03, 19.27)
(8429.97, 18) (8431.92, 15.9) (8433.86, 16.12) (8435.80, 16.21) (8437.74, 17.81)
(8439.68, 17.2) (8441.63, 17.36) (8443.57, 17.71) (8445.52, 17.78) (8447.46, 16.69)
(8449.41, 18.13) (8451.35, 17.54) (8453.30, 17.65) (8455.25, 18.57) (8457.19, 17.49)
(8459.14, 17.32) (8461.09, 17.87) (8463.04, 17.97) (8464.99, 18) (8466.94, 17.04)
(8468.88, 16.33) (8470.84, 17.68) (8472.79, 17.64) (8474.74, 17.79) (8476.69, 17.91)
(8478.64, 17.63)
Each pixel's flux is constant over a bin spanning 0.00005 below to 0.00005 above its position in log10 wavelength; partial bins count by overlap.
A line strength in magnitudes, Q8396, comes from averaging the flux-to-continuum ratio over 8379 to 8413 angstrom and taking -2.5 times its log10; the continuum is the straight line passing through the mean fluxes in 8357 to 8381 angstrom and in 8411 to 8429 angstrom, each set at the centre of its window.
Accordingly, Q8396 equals 0.020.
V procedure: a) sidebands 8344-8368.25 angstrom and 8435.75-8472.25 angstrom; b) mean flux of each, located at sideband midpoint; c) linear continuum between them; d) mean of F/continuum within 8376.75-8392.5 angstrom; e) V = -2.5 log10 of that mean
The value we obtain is 0.02 mag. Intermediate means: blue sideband 17.9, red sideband 17.5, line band 17.4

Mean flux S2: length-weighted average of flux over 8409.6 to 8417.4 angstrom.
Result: 18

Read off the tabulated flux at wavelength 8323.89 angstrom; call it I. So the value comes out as 18.67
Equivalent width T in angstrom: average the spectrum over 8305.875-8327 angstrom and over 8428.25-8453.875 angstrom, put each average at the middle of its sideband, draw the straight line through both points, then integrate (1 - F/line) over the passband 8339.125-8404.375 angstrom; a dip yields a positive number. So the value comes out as -0.8 angstrom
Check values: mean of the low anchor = 18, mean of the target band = 17.9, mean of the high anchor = 17.3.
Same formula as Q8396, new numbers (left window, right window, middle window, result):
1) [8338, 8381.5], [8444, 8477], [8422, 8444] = 0.03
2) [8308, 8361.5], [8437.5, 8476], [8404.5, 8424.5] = 0.00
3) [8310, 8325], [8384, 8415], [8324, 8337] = 0.03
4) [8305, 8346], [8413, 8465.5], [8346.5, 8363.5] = -0.04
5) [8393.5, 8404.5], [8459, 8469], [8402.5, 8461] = 0.02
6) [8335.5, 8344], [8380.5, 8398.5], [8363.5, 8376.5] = -0.03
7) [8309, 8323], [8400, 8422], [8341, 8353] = 0.05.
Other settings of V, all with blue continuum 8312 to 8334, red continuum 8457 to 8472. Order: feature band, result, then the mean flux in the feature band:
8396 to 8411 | -0.03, 18.2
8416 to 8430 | -0.02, 17.9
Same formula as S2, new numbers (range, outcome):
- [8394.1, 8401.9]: 18.5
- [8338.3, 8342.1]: 17.6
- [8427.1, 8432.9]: 17.7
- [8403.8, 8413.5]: 17.7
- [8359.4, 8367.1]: 17.7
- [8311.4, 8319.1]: 18.4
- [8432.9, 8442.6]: 16.9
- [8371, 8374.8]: 18.2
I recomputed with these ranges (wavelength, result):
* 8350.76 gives 17.29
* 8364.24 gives 16.45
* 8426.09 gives 16.61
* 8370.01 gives 18.45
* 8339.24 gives 17.46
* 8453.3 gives 17.65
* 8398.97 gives 17.53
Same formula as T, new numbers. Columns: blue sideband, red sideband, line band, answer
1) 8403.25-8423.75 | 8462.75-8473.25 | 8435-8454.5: 0.15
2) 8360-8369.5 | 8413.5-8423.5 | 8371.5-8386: -0.08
